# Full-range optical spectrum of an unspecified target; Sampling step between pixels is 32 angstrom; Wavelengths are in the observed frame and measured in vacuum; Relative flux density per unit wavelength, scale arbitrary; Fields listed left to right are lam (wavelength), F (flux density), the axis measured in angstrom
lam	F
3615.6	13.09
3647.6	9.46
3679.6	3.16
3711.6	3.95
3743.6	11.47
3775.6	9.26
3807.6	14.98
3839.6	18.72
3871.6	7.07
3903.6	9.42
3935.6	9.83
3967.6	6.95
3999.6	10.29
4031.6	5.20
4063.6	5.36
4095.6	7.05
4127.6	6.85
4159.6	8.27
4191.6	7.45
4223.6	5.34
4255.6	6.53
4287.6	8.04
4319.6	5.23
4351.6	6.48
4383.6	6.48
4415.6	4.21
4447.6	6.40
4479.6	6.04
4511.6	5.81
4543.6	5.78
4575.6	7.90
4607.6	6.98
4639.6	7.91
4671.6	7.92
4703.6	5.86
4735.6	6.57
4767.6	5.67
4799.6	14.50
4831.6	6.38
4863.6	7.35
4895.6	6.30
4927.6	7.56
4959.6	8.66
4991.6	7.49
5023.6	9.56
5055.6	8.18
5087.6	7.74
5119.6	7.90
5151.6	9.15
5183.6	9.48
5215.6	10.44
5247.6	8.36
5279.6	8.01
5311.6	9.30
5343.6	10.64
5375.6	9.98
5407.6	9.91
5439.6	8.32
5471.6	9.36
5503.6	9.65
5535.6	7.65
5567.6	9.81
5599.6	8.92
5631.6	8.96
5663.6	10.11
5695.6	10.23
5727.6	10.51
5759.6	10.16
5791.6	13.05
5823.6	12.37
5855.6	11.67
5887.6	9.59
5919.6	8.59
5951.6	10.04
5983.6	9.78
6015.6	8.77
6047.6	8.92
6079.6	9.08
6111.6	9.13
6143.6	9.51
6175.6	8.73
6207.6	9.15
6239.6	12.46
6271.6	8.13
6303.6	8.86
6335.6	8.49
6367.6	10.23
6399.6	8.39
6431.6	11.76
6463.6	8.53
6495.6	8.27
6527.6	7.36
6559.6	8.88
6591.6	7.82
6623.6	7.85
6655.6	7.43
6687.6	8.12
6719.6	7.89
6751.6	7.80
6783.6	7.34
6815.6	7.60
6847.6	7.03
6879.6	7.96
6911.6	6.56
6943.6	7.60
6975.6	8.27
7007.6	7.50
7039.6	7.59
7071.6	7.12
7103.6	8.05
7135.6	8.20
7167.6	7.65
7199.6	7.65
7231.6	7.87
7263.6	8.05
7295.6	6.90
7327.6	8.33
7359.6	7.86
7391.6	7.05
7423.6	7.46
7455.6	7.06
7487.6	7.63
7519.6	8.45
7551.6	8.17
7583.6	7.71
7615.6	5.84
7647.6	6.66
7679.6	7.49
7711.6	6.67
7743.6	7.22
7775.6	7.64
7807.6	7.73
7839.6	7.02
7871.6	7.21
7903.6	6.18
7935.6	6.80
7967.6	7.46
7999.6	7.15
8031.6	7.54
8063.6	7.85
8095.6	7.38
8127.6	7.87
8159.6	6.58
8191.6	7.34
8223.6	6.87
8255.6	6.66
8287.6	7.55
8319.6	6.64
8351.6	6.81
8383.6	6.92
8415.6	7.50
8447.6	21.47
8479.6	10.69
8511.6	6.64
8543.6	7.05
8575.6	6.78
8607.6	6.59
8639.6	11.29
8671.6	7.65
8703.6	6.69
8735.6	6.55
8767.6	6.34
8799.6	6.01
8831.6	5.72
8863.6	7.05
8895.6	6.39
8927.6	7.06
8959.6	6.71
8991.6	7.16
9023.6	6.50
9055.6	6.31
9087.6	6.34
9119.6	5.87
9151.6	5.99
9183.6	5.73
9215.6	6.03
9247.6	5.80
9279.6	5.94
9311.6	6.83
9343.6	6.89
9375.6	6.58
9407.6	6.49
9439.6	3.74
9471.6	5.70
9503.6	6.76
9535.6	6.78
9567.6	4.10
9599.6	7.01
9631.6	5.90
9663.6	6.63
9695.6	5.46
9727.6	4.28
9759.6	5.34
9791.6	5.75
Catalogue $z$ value 0.29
